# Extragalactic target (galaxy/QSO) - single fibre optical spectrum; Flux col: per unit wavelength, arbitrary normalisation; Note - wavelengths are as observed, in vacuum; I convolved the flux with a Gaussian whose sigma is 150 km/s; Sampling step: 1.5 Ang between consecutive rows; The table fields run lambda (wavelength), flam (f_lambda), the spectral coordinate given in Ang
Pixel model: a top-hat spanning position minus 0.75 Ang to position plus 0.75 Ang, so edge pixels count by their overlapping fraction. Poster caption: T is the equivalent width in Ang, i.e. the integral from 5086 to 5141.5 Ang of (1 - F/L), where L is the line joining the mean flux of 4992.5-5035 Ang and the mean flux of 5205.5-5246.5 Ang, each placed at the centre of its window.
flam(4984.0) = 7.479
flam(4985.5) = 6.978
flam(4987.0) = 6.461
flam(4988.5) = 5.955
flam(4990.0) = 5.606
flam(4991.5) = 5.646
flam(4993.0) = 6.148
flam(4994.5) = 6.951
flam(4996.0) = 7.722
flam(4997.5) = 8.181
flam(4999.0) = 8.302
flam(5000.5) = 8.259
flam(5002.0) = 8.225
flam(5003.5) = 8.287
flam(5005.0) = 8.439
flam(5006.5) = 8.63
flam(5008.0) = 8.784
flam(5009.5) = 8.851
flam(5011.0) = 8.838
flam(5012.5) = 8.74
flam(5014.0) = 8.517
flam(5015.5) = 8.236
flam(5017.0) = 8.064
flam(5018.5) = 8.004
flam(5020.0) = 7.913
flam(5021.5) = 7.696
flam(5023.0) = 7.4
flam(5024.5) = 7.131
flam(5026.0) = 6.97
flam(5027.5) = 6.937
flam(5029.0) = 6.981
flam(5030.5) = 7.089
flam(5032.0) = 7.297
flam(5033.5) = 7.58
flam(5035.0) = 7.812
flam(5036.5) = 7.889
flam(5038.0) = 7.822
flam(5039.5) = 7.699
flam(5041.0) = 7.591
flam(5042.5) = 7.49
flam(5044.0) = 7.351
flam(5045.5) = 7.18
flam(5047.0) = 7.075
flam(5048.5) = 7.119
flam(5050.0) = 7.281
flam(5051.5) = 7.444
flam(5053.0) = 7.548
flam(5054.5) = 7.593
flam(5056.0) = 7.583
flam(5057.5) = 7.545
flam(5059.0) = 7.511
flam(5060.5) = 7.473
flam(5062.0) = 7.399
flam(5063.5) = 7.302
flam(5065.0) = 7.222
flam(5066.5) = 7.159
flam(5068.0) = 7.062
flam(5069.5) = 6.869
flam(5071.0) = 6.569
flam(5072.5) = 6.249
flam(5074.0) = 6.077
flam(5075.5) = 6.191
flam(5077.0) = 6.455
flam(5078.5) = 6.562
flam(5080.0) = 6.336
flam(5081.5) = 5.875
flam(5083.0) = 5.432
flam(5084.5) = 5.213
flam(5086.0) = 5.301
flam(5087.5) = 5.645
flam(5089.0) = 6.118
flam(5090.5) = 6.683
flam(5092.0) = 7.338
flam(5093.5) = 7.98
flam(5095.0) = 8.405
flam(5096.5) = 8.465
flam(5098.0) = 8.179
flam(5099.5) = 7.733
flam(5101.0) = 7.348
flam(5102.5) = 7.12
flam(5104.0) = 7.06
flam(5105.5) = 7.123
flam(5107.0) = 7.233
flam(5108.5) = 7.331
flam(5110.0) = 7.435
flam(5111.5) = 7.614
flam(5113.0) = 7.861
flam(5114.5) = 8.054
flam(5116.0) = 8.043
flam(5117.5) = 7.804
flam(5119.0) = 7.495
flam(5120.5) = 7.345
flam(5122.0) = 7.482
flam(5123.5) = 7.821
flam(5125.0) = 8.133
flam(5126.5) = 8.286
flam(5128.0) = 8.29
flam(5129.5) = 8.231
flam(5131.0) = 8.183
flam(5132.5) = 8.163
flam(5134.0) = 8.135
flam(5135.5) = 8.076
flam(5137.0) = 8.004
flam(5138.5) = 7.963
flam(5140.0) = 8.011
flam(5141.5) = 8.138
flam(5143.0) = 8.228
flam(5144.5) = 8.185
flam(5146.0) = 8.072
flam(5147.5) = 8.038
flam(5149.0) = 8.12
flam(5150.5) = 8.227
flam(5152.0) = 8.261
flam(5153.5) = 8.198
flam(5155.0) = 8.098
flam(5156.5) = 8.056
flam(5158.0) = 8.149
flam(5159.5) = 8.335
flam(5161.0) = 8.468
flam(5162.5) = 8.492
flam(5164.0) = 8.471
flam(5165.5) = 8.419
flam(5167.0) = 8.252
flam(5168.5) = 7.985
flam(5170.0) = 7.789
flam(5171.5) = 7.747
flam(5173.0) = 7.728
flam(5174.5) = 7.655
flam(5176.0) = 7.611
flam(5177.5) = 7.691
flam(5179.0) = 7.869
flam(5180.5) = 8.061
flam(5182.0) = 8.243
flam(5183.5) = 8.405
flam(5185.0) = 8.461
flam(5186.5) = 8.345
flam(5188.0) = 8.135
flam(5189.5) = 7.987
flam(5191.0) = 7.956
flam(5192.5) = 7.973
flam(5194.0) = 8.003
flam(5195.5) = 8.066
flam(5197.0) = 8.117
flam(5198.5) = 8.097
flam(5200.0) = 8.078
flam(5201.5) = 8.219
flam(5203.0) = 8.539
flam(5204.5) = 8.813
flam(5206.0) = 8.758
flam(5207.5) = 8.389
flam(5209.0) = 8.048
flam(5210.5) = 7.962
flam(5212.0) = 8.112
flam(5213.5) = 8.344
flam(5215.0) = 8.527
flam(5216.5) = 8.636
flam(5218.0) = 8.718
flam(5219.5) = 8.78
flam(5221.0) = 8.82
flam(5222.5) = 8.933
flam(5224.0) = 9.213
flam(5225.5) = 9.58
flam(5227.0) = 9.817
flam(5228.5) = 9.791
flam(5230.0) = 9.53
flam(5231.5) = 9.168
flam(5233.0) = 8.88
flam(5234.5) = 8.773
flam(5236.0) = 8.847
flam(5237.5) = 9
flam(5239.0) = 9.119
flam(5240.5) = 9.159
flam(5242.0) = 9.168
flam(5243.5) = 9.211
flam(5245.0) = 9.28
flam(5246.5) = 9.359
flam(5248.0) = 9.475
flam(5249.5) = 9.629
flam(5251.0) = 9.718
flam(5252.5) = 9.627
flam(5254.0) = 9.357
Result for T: 4.8 Ang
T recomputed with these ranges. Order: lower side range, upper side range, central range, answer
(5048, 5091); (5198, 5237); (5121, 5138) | -1.17 Ang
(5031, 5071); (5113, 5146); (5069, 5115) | 4.94 Ang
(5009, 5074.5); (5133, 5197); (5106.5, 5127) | 0.39 Ang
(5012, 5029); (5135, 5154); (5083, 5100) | 2.20 Ang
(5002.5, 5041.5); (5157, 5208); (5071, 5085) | 3.33 Ang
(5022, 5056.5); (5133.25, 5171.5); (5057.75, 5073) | 0.91 Ang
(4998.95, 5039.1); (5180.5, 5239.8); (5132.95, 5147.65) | 0.46 Ang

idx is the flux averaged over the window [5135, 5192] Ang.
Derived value 8.1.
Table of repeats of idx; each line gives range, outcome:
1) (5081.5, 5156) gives 7.61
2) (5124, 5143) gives 8.13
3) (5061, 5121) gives 7.02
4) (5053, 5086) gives 6.73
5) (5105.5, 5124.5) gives 7.61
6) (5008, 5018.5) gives 8.52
